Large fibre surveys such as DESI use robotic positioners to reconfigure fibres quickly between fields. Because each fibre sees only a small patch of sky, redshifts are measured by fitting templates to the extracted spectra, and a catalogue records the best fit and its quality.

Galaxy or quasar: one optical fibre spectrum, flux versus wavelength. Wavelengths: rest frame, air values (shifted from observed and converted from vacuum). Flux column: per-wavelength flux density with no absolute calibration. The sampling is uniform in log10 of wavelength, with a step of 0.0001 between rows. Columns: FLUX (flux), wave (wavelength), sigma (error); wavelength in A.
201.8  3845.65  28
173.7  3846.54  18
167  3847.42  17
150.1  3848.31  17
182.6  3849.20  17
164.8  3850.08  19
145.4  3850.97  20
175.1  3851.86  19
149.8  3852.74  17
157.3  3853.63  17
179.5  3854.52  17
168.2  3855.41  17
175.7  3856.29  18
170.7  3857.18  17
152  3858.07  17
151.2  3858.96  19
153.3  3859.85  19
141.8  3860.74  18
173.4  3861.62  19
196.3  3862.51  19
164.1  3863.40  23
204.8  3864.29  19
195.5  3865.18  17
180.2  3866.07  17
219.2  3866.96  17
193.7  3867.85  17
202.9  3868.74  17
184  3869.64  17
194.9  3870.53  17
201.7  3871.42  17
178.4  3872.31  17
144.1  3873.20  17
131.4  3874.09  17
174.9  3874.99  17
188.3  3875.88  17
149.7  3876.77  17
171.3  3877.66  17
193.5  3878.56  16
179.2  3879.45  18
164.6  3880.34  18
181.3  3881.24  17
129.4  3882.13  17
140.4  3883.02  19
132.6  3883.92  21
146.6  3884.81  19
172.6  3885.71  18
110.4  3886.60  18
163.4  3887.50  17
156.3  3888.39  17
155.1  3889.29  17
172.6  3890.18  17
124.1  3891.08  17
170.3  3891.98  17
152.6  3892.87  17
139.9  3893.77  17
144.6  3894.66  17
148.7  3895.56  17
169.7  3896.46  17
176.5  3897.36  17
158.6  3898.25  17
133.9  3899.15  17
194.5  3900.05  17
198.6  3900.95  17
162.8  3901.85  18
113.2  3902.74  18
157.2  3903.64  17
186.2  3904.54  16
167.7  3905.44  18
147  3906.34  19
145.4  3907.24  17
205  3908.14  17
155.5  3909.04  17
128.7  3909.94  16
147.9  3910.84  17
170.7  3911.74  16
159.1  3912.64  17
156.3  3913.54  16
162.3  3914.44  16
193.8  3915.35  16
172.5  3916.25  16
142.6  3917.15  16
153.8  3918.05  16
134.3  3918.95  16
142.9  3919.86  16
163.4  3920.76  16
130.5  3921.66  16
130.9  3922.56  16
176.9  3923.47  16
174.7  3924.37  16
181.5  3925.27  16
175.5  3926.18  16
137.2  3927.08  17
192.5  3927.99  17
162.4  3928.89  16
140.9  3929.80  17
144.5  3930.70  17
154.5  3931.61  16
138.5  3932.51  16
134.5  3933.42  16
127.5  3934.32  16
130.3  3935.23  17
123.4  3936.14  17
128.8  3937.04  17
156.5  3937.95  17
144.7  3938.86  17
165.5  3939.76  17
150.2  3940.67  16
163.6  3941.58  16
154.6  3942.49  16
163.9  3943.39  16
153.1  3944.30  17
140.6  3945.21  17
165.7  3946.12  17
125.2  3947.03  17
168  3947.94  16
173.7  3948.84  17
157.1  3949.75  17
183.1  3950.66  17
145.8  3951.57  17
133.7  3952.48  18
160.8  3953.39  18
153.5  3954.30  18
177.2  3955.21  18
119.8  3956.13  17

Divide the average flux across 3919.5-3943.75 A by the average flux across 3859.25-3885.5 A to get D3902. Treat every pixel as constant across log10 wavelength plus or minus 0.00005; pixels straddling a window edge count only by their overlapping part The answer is 0.88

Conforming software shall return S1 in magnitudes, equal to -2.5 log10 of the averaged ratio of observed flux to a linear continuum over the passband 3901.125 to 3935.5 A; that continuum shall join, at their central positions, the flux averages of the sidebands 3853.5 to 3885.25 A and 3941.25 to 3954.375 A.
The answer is 0.042 mag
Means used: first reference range 171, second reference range 156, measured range 156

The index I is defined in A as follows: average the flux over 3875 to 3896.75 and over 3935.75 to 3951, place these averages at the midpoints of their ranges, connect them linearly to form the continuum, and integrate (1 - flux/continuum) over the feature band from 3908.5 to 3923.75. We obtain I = 0.1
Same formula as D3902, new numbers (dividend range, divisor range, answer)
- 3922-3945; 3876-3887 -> 0.97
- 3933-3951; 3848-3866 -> 0.90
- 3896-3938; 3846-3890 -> 0.93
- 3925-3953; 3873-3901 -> 0.96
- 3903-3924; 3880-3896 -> 1.05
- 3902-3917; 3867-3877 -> 0.90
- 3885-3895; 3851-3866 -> 0.89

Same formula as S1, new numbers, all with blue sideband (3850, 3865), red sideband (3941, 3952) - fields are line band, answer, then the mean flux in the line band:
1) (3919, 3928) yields 0.02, 158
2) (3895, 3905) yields -0.01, 163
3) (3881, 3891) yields 0.10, 149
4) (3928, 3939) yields 0.12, 142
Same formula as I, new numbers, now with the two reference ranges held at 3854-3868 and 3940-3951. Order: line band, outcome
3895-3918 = 0.6 A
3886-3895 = 1.1 A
